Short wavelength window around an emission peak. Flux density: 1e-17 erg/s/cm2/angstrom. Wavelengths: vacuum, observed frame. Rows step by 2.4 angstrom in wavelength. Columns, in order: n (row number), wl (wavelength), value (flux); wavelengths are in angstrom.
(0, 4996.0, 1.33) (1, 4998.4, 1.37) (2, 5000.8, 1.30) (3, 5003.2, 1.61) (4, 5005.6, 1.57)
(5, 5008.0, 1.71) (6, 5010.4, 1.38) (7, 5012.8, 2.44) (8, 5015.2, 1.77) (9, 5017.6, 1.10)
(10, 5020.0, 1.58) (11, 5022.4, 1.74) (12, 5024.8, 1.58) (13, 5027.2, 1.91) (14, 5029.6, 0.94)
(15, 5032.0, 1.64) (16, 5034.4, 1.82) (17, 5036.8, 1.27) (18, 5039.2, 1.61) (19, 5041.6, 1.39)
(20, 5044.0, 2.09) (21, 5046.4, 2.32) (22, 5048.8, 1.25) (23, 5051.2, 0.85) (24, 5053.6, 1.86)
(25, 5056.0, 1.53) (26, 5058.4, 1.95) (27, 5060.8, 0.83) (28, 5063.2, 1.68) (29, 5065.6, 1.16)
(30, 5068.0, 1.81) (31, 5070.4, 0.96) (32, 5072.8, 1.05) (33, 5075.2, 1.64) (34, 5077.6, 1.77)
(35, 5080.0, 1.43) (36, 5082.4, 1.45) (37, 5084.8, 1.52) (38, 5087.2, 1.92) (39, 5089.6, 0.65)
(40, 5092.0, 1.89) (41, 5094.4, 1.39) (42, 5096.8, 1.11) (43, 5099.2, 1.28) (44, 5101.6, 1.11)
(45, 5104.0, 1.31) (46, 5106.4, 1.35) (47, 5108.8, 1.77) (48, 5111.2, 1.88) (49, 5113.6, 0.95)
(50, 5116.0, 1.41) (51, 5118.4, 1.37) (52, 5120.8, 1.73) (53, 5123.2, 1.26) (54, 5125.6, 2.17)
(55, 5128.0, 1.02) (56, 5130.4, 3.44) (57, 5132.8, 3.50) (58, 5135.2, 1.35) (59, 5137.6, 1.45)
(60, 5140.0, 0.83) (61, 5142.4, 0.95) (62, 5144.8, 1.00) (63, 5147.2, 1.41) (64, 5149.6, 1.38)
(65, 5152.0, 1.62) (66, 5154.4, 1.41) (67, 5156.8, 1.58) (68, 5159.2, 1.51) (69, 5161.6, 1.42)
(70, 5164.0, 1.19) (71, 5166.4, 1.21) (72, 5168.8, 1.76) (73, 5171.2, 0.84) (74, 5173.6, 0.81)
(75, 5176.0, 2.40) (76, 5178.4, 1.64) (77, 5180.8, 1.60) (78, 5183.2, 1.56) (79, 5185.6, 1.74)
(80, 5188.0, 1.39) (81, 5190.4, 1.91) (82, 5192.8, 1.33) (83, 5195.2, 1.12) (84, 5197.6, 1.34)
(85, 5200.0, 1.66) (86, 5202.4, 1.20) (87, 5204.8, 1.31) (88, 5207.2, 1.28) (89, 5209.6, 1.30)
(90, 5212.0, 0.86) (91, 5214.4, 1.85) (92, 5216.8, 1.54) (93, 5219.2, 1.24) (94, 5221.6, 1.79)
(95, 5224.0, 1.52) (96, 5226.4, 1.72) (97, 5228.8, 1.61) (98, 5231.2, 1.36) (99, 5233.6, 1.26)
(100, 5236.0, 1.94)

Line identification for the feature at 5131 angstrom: H-gamma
